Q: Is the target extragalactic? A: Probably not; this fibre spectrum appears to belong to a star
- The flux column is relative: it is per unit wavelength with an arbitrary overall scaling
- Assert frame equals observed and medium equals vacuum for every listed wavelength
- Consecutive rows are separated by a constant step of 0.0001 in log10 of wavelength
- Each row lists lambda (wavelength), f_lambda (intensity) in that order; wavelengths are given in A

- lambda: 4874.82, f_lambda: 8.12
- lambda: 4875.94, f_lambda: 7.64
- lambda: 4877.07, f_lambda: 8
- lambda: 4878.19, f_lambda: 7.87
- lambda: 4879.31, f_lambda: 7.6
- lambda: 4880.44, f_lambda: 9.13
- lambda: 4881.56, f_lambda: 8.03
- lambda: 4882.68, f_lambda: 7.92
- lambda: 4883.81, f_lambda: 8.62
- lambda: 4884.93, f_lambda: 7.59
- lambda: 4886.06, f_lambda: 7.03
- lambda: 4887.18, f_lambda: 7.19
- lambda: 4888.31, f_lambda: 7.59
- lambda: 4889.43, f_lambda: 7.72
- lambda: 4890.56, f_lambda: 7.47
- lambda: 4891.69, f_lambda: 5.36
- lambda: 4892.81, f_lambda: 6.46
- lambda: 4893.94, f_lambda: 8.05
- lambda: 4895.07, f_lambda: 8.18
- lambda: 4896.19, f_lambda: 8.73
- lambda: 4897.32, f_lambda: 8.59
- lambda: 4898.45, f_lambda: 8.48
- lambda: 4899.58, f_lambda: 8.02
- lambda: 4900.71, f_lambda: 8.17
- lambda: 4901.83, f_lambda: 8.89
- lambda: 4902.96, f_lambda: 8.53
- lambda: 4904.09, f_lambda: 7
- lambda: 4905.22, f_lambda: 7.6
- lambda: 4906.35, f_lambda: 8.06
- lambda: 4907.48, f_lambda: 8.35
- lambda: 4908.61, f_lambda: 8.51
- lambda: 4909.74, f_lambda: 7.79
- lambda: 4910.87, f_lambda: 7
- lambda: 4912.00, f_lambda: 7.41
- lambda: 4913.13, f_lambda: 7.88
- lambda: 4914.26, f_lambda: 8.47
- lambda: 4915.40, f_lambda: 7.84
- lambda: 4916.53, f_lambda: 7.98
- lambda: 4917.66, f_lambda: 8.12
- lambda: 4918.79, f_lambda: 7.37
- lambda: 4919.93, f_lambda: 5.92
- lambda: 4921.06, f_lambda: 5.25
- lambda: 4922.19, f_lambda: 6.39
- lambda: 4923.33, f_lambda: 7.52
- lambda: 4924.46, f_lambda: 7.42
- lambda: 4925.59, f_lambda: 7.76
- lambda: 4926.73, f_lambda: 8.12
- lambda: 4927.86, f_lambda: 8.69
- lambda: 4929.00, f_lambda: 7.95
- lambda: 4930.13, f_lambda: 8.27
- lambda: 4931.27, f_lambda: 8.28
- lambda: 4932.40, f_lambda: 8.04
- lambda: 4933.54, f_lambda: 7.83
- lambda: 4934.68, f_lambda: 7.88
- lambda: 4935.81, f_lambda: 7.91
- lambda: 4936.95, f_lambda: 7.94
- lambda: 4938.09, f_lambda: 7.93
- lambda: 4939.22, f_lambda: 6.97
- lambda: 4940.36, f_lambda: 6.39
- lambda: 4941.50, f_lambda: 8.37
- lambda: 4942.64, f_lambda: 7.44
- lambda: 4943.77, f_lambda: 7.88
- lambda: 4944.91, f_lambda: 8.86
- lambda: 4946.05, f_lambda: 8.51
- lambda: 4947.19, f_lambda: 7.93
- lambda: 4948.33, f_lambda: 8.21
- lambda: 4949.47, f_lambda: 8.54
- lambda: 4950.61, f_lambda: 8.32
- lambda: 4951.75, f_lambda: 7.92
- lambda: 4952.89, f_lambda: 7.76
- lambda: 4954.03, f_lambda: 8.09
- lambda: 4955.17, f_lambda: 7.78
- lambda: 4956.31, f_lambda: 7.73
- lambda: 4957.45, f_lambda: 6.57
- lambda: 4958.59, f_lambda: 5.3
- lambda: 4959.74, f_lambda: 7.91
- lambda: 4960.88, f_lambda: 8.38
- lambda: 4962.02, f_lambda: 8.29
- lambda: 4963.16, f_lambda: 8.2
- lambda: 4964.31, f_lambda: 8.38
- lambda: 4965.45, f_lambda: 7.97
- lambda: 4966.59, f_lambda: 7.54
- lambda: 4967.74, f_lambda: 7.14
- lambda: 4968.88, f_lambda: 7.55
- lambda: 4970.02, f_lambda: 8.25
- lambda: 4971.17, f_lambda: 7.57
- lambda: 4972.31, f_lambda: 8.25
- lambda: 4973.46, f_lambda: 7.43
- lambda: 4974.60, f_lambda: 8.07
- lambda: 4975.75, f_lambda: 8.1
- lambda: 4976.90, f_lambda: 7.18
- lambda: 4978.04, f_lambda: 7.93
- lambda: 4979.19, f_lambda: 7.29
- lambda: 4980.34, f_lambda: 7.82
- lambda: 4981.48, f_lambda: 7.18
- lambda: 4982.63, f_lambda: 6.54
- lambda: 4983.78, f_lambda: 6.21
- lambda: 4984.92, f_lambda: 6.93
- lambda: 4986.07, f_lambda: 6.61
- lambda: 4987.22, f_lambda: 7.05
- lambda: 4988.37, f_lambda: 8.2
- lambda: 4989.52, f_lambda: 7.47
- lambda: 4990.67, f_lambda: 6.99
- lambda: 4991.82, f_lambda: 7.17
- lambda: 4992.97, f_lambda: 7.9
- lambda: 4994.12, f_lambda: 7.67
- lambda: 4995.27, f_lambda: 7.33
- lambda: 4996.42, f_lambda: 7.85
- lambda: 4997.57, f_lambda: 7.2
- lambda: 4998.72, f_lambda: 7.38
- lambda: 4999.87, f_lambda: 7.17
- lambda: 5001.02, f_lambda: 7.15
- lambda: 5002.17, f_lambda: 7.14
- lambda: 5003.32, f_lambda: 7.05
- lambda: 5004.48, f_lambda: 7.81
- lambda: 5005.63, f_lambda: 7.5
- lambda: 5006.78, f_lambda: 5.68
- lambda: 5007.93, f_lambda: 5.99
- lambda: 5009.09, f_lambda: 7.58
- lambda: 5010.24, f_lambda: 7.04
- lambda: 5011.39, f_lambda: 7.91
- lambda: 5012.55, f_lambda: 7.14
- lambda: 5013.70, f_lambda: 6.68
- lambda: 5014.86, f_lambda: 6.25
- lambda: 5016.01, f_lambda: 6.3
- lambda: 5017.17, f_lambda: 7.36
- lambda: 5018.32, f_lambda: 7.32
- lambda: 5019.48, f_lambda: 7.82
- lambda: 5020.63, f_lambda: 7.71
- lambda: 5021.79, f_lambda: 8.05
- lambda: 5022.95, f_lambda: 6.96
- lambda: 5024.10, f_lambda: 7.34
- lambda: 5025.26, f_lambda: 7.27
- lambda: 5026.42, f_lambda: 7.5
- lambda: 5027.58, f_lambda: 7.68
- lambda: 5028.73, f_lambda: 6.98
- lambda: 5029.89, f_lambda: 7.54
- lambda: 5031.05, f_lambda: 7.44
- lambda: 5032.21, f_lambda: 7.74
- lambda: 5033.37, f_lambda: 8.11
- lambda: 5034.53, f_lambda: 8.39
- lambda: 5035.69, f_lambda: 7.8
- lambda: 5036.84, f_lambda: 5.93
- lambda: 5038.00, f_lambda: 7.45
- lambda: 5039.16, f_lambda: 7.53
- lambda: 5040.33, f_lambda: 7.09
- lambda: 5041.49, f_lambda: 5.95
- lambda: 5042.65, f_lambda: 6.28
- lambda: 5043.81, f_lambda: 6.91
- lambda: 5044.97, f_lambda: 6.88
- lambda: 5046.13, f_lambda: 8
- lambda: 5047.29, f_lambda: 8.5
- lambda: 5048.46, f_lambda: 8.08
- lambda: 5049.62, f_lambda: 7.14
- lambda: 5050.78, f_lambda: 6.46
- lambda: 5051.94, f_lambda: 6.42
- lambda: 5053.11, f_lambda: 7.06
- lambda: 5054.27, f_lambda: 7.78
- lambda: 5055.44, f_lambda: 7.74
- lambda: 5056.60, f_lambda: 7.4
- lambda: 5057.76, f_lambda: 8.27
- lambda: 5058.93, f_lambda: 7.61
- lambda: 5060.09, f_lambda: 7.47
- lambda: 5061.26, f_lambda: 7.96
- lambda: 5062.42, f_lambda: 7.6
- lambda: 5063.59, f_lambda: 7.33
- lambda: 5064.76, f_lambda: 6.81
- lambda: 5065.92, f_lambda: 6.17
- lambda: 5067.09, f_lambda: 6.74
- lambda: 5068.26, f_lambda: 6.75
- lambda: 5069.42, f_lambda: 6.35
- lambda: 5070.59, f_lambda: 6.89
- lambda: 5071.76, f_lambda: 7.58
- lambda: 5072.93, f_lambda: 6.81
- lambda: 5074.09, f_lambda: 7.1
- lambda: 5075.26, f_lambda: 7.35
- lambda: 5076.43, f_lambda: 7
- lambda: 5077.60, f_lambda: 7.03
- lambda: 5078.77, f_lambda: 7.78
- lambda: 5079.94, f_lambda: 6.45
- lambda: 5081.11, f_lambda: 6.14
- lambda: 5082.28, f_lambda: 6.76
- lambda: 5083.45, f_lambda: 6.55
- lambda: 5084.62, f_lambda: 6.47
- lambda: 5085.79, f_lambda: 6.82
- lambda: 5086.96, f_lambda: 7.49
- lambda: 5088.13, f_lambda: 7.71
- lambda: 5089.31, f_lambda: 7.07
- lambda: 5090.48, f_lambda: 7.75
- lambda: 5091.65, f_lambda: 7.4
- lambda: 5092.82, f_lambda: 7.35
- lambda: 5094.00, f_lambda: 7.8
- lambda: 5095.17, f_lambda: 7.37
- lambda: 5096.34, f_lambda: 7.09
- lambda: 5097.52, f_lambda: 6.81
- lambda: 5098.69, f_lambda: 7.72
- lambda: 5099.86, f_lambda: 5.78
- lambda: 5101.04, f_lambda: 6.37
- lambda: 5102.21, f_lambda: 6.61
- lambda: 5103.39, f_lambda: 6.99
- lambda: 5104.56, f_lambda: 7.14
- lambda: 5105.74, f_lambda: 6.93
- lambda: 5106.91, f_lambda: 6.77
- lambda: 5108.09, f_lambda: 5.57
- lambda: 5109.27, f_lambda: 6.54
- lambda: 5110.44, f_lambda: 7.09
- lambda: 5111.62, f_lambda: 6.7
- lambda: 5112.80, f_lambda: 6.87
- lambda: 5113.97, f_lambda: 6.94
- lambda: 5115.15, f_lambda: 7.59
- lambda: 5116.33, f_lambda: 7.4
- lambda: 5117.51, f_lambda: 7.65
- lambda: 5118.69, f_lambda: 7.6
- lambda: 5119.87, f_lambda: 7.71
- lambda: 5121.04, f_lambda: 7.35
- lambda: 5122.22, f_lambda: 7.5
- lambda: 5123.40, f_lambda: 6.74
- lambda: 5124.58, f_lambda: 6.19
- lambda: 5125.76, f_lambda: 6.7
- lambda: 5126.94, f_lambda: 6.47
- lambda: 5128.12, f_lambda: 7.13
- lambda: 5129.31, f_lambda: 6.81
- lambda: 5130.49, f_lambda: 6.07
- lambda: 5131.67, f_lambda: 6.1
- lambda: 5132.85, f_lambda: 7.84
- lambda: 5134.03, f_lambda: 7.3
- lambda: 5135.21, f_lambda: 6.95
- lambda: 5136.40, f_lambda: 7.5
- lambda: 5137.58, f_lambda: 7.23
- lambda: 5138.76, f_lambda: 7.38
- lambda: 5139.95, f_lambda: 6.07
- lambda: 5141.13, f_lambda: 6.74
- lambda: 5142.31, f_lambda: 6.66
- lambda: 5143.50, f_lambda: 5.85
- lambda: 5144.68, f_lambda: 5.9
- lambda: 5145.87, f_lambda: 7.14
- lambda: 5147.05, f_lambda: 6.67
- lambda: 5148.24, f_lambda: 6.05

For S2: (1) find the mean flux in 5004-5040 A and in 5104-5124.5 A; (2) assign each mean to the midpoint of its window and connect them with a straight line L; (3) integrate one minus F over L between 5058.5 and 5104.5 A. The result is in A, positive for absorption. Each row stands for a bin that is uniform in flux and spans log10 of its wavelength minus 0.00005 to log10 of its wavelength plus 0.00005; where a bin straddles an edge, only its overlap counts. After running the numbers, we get 0.5 A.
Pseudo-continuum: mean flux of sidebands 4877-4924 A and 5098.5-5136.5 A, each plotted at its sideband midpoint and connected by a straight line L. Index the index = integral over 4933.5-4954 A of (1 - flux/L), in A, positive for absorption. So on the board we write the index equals -1.0 A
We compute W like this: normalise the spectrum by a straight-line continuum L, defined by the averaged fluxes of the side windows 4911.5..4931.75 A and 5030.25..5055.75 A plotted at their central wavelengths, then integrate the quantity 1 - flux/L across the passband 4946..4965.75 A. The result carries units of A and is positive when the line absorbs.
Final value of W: -0.93 A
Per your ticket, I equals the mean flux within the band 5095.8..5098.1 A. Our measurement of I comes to 6.93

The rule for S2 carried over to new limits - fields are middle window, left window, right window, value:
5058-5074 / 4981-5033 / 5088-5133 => 0.0 A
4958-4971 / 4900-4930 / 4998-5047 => -0.4 A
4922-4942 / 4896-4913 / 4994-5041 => 0.2 A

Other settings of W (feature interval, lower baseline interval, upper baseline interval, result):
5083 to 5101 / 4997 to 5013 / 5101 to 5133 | -0.4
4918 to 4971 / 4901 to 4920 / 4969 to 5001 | -0.3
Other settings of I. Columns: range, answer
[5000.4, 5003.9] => 7.12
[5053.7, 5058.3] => 7.8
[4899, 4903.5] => 8.41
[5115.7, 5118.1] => 7.51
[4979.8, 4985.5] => 6.94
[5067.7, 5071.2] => 6.67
